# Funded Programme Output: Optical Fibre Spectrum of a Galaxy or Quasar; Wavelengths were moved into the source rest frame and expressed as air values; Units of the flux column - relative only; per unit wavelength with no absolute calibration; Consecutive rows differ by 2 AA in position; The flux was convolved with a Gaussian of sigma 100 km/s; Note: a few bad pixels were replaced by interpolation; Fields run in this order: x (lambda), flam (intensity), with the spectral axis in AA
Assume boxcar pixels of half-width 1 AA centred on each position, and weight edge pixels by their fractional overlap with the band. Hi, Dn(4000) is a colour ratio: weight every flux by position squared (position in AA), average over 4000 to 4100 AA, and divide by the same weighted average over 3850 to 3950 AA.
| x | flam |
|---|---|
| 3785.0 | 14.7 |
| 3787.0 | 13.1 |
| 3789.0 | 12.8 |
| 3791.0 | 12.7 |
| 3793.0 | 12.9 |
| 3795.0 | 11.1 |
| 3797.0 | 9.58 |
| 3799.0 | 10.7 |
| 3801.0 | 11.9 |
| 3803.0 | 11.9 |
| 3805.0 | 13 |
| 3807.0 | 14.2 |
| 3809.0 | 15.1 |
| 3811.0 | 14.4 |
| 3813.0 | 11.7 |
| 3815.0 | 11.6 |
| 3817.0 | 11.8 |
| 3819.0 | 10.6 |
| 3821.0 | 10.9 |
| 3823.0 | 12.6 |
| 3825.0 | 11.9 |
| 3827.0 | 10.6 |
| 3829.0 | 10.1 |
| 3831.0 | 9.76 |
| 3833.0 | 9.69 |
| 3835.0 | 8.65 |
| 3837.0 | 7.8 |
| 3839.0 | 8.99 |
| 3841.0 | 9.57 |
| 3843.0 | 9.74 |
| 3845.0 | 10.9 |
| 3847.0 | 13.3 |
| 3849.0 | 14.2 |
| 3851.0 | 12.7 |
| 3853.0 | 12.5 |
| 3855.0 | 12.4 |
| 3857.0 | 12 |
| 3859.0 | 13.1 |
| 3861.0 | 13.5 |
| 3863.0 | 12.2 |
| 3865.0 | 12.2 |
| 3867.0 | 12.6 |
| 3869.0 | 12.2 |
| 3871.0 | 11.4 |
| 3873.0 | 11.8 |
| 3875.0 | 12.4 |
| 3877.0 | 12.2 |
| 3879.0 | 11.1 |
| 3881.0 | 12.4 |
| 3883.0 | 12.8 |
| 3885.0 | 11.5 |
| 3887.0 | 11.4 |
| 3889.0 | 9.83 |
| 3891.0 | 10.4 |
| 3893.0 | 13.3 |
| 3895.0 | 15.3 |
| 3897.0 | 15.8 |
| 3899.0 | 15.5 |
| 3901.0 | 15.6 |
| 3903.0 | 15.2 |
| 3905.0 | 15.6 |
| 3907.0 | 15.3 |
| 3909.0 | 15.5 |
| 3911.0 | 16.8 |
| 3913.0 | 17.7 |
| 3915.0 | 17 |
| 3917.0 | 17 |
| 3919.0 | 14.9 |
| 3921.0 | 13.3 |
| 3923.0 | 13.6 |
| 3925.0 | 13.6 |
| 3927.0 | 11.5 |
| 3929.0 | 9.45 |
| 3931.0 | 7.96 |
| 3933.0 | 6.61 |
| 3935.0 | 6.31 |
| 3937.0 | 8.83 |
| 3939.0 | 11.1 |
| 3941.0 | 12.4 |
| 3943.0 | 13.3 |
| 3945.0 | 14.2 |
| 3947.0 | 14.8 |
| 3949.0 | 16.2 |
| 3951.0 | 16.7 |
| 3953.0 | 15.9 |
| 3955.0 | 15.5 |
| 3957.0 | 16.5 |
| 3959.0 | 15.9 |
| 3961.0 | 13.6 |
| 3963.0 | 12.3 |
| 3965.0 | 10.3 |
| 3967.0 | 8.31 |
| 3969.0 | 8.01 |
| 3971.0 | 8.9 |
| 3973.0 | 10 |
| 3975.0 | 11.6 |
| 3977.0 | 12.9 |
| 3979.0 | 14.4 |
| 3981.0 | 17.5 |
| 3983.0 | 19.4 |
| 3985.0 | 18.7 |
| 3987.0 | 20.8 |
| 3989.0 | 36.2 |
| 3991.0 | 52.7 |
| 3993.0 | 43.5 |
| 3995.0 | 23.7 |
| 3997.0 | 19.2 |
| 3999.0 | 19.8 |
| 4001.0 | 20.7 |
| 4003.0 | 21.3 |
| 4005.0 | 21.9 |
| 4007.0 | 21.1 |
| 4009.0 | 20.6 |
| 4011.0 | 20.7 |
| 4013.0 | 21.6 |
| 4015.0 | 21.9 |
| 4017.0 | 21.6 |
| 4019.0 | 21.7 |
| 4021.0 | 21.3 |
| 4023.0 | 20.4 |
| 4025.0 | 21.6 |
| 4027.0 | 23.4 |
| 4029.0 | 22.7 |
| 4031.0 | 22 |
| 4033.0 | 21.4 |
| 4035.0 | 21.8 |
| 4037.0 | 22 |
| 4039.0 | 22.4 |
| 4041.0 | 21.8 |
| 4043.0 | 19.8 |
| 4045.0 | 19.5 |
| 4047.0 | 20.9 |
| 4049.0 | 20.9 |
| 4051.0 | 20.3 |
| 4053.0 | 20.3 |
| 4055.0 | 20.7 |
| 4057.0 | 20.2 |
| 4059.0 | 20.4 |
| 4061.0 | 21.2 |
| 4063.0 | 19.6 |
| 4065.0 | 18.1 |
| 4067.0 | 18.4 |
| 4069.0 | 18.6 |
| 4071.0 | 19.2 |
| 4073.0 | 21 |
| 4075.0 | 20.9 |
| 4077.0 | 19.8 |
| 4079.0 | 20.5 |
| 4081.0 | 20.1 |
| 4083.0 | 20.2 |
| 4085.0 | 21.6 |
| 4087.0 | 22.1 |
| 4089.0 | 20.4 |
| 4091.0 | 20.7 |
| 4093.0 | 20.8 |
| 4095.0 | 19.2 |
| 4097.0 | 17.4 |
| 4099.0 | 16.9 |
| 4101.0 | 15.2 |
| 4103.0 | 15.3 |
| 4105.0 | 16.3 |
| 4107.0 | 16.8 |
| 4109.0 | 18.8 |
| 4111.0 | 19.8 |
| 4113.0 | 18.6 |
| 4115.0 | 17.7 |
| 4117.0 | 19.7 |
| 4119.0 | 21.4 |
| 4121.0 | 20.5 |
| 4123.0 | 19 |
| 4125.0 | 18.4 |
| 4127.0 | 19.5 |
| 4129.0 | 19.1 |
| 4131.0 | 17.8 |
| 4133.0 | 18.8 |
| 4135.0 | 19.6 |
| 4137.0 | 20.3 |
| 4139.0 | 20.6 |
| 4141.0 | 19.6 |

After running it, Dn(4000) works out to 1.72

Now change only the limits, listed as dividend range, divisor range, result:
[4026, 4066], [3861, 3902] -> 1.80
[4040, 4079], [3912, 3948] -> 1.73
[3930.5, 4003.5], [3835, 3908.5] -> 1.41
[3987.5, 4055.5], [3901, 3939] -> 1.87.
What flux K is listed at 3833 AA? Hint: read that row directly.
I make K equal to 9.69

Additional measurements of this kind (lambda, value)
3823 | 12.6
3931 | 7.96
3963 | 12.3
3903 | 15.2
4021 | 21.3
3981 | 17.5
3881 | 12.4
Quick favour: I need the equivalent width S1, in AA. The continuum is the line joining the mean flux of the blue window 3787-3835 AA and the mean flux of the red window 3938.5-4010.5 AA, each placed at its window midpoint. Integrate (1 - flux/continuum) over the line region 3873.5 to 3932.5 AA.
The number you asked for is 7.0 AA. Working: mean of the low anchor 11.8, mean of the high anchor 18.1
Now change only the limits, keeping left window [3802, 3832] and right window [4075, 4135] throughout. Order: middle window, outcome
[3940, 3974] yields 5.09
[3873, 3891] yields 2.60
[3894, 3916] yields -2.73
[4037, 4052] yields -2.80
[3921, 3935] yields 4.14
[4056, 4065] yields -1.05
